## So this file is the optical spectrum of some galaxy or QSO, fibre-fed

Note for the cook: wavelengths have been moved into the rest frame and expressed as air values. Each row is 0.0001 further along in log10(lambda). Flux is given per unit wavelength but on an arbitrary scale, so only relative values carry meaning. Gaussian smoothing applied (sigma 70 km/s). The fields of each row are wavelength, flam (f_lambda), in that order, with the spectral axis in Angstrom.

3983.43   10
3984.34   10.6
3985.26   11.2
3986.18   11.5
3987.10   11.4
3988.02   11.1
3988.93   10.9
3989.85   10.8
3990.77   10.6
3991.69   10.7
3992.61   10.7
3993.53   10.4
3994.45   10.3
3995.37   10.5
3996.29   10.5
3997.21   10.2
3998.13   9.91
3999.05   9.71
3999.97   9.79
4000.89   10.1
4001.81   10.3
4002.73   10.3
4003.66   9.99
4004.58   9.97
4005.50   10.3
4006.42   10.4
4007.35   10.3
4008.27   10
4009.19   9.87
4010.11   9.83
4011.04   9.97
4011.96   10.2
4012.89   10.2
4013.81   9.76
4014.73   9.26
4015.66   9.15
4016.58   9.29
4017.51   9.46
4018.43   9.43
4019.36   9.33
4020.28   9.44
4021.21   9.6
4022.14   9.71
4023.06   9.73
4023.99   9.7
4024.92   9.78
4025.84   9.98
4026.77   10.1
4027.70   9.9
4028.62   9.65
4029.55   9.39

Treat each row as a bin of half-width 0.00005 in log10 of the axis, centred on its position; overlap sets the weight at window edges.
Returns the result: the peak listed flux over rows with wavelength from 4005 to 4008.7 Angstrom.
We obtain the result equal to 10.4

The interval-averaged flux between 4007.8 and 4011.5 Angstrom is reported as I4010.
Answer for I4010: 9.93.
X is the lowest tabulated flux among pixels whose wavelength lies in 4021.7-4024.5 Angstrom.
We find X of 9.7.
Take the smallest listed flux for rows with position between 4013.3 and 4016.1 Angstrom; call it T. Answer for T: 9.15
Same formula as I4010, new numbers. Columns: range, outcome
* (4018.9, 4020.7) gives 9.41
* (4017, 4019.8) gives 9.39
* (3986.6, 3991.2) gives 11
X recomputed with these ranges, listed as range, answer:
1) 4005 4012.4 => 9.83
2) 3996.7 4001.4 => 9.71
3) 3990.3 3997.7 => 10.2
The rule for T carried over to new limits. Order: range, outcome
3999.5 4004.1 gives 9.79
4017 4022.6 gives 9.33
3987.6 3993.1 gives 10.6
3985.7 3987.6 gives 11.4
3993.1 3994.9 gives 10.3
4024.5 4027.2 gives 9.78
